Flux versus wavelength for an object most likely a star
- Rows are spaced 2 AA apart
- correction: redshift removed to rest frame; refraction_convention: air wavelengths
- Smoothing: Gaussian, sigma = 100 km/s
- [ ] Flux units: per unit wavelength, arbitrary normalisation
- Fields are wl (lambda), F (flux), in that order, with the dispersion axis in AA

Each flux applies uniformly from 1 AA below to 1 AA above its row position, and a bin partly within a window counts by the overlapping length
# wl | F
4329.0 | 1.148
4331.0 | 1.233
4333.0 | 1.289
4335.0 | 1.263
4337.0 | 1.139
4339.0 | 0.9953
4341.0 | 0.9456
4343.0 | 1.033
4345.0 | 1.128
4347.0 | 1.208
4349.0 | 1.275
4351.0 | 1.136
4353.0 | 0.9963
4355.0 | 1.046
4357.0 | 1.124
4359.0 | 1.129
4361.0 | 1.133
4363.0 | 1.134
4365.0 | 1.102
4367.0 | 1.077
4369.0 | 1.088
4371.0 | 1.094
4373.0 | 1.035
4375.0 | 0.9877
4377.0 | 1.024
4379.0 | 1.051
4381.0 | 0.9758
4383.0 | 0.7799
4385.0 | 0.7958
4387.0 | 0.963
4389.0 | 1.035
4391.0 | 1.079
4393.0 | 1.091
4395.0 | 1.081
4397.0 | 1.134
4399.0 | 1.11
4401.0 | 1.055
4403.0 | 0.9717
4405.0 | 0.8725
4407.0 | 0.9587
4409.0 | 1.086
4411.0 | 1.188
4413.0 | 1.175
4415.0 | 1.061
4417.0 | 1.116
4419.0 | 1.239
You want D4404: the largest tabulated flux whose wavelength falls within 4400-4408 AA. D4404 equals 1.055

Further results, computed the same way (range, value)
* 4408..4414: 1.188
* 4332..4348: 1.289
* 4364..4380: 1.102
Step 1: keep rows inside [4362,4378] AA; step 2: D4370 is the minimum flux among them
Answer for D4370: 0.9877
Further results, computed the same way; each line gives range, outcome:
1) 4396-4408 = 0.8725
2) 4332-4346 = 0.9456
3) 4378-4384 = 0.7799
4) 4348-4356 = 0.9963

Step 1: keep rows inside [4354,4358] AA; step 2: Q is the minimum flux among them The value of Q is 1.046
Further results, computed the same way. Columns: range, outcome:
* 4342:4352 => 1.033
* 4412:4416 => 1.061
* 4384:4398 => 0.7958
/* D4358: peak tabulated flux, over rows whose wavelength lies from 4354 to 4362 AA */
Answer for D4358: 1.133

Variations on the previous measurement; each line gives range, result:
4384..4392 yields 1.079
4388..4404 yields 1.134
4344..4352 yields 1.275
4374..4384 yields 1.051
